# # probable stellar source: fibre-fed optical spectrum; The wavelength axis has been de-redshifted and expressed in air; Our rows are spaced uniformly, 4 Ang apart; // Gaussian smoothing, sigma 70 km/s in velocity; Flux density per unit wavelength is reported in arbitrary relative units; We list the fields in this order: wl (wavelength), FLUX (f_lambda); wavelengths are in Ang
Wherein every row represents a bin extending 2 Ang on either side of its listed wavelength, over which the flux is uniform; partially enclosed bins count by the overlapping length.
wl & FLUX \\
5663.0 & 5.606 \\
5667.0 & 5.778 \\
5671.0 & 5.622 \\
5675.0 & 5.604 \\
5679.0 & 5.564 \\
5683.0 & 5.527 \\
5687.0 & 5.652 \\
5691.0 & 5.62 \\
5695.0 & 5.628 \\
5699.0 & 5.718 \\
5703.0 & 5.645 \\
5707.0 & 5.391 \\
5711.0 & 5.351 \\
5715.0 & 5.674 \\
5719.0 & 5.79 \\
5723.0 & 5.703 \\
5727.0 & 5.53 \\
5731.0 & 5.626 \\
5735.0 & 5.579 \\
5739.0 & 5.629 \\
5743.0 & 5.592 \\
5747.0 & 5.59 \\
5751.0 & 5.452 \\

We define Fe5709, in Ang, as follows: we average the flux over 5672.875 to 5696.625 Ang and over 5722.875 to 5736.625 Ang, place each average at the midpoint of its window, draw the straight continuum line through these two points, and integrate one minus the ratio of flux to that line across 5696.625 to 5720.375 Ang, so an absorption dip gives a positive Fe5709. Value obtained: 0.0 Ang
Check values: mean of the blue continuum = 5.6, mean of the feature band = 5.59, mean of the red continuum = 5.6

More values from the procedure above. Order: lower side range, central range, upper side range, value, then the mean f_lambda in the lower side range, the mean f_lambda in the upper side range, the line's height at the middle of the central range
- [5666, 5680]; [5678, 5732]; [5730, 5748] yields 0.2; 5.64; 5.6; 5.62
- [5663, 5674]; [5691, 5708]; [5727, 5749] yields 0.1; 5.67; 5.6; 5.64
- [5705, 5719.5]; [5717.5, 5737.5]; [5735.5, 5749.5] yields -0.3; 5.53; 5.6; 5.56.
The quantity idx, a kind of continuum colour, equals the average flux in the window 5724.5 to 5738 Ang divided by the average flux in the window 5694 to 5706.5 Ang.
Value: 0.99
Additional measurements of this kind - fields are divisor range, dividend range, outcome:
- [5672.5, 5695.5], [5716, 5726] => 1.02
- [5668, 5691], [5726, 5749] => 1.00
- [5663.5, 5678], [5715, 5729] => 1.00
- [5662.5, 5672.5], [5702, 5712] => 0.96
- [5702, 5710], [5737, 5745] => 1.02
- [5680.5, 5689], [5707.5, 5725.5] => 1.00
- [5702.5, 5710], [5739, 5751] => 1.02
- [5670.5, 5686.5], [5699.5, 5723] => 1.00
